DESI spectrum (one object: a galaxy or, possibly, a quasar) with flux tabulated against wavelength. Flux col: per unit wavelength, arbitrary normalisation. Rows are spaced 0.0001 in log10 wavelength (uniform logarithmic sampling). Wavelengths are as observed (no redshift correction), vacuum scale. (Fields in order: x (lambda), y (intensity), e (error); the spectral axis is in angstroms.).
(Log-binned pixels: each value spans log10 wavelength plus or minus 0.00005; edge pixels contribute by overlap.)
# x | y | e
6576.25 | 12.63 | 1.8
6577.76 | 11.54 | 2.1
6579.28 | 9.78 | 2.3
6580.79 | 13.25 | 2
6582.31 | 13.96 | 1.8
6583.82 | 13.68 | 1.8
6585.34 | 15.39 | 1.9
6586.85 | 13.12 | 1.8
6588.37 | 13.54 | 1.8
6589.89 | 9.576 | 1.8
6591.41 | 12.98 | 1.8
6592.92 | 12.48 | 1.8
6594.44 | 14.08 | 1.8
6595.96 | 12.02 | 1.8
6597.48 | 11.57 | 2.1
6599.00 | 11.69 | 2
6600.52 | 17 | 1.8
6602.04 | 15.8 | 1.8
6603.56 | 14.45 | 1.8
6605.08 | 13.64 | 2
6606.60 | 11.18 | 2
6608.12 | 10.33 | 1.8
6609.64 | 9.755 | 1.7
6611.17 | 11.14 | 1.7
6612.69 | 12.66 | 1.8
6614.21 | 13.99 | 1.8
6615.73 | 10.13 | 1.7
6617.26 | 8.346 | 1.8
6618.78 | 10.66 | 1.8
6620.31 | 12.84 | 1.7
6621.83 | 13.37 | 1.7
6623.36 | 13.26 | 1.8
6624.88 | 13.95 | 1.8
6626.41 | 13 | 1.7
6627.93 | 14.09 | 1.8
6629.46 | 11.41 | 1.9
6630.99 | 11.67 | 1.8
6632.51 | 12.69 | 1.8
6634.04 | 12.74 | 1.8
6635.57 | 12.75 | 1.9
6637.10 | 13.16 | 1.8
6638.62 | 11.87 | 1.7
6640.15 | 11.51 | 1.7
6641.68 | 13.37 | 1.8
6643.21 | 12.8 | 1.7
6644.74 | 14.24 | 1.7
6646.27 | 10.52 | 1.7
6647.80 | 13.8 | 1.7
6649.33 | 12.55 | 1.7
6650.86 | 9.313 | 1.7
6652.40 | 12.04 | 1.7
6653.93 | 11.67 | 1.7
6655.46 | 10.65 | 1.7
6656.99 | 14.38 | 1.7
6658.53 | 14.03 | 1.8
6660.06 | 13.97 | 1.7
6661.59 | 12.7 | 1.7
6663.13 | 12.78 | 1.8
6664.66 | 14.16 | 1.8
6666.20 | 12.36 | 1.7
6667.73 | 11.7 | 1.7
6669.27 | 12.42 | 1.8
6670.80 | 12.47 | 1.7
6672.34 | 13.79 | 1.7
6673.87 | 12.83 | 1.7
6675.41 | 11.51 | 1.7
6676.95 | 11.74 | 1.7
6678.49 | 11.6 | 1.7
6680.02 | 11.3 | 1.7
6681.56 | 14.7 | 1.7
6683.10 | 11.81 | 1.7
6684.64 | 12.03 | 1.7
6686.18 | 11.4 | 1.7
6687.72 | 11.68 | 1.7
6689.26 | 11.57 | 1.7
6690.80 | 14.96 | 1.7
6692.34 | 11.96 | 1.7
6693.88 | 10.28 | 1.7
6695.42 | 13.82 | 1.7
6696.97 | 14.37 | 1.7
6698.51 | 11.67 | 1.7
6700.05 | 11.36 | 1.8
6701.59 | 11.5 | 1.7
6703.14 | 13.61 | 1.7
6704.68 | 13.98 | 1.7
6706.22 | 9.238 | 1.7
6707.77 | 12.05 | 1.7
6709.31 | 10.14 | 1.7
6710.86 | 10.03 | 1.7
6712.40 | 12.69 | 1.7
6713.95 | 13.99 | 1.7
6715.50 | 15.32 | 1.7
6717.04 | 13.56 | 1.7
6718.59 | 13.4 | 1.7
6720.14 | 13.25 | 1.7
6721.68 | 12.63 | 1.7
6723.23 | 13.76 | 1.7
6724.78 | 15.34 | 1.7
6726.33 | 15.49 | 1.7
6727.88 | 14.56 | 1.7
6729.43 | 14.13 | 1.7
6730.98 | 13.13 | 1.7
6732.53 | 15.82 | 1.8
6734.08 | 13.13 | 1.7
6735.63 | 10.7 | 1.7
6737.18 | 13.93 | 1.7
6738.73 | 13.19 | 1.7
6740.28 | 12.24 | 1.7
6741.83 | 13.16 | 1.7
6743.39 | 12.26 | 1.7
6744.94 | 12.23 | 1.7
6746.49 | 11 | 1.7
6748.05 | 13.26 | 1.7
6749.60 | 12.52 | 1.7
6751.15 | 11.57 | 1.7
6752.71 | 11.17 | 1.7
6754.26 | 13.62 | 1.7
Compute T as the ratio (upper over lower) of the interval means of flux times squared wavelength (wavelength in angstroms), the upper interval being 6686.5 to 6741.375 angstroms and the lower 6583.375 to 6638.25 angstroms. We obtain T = 1.06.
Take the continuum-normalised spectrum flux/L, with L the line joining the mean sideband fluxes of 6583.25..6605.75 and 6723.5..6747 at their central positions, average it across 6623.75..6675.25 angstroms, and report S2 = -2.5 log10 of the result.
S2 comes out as 0.06 mag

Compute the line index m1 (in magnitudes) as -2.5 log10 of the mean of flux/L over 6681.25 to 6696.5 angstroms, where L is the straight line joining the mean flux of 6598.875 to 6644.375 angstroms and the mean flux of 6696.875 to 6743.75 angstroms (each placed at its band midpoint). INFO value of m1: 0.04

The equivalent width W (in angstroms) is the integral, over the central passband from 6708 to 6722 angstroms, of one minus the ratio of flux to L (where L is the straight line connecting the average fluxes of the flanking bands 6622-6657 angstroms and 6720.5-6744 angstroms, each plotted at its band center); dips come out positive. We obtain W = 0.6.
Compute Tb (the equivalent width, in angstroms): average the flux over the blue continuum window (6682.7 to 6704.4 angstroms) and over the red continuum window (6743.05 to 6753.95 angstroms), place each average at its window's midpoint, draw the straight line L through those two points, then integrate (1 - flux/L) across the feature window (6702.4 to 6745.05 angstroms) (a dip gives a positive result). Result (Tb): -3.3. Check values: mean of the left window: 12.3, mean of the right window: 12.1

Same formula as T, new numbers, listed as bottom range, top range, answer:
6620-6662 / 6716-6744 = 1.10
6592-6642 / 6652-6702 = 1.02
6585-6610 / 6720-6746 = 1.09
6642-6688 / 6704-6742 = 1.08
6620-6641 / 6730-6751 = 1.04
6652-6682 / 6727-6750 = 1.05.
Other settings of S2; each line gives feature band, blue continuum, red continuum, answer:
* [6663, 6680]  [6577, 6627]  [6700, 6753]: 0.026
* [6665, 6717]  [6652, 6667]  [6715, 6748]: 0.068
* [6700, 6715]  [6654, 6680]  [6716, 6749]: 0.099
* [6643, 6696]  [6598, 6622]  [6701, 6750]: 0.018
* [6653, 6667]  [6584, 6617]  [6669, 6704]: -0.043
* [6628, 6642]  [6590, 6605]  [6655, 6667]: 0.073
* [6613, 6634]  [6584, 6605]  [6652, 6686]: 0.066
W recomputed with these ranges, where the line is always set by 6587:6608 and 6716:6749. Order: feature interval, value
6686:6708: 1.7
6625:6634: 0.3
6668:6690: 1.7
